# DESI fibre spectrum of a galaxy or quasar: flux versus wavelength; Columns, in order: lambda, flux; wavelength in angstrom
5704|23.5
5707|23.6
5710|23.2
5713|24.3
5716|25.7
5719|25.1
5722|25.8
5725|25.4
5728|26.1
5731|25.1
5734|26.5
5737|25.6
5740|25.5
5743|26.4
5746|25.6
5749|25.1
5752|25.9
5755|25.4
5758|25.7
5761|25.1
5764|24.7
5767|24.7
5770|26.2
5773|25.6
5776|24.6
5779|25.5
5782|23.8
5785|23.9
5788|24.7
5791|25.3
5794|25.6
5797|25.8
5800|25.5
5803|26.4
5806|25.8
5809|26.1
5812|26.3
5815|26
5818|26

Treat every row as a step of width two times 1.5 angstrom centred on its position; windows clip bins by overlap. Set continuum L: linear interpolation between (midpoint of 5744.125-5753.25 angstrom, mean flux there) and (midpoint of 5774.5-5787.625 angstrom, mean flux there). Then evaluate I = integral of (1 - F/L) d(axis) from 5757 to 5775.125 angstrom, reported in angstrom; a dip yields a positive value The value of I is -0.2 angstrom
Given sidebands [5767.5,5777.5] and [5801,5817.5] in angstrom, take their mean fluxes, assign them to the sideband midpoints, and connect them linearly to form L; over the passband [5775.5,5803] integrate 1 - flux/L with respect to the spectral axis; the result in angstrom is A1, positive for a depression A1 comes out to 0.7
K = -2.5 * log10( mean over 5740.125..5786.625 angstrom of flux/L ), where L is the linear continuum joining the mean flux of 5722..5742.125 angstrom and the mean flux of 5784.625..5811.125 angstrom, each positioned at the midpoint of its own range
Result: 0.018 mag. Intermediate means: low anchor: 25.7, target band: 25.2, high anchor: 25.5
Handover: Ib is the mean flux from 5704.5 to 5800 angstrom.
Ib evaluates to 25.2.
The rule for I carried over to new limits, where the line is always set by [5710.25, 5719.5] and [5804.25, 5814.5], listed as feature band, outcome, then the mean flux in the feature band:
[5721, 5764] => -0.8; 25.6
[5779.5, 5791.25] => 0.6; 24.4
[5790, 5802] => 0.1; 25.6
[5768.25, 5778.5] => 0.1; 25.5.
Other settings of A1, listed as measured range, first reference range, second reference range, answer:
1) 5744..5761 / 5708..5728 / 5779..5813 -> -0.3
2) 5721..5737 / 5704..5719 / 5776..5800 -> -0.9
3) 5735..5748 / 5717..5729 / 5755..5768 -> -0.2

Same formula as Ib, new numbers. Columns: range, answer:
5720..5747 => 25.8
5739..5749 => 25.7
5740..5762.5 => 25.6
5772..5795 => 24.8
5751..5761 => 25.6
